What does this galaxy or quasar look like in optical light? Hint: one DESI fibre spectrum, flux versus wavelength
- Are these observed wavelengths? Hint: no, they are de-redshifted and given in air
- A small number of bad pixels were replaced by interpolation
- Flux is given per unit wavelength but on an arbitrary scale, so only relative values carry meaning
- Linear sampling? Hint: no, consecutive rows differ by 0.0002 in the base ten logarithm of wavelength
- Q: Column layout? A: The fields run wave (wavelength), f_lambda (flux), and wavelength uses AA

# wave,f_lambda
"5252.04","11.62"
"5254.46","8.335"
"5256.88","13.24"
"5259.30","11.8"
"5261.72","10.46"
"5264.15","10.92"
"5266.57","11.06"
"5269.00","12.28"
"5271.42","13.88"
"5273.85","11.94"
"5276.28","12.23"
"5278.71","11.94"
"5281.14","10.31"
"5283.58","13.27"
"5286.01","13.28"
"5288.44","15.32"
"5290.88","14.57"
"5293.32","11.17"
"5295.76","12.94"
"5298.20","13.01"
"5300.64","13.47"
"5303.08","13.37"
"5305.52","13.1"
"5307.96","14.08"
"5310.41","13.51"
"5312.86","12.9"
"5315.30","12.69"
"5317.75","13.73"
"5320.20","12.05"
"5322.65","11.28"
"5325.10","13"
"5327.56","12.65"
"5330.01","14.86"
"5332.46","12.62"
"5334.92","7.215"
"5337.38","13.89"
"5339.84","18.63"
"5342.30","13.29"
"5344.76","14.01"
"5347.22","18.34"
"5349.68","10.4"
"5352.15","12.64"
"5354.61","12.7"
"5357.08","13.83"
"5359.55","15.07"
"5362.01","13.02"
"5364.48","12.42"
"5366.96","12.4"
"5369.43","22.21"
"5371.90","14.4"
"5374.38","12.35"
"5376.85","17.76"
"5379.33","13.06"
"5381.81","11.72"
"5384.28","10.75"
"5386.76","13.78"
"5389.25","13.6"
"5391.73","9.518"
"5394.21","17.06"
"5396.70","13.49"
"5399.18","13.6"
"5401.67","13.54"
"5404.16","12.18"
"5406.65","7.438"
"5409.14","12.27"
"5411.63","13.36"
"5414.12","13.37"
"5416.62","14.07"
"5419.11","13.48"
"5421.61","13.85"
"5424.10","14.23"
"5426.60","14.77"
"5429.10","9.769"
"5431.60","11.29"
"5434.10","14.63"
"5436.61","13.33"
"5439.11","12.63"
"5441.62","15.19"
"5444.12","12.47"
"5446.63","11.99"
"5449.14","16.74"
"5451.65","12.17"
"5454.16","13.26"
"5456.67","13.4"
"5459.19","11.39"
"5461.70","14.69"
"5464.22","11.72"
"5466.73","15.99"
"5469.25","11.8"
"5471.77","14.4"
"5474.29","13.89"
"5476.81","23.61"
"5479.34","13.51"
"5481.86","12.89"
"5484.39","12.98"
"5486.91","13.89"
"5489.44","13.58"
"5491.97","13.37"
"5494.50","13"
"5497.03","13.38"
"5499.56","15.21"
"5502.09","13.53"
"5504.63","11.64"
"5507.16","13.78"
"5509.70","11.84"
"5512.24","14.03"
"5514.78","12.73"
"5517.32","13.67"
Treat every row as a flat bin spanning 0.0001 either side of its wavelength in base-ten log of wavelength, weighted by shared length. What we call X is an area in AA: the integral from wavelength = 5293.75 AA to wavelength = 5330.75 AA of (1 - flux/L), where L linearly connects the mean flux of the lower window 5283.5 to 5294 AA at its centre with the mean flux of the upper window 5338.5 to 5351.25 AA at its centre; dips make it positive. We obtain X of 2.9 AA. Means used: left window 13.7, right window 14.9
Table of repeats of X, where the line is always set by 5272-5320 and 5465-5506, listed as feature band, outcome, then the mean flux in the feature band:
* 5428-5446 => 1.4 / 12.8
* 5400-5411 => 1.7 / 11.6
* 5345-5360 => -0.5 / 13.8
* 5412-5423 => 0.0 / 13.7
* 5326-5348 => -1.0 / 13.8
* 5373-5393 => 1.0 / 12.8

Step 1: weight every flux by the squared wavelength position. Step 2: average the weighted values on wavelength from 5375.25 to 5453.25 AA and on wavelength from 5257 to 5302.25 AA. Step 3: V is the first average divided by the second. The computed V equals 1.11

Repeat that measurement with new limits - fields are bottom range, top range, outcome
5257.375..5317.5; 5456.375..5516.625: 1.17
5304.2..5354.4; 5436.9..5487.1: 1.11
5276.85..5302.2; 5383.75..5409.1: 1.01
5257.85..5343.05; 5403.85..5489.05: 1.11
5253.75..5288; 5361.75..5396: 1.21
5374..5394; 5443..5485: 1.10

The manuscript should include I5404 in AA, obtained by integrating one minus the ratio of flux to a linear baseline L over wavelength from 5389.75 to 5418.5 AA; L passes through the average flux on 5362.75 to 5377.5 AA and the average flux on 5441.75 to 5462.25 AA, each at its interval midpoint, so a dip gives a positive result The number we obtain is 3.2 AA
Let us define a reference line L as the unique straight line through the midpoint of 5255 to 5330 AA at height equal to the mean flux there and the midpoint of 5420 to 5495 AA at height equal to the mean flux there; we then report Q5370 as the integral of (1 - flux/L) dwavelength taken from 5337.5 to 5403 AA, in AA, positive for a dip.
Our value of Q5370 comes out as -4.2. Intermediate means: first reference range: 12.6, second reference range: 13.7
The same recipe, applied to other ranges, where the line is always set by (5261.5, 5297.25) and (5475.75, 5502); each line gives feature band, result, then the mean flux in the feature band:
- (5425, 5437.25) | 1.0 AA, 12.8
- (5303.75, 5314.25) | -0.6 AA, 13.4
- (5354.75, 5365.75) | -0.2 AA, 13.5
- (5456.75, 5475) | 1.0 AA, 13.4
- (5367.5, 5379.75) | -2.4 AA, 15.9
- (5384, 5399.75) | 0.3 AA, 13.2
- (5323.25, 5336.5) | 0.8 AA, 12.1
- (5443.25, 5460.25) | 1.2 AA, 13.1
